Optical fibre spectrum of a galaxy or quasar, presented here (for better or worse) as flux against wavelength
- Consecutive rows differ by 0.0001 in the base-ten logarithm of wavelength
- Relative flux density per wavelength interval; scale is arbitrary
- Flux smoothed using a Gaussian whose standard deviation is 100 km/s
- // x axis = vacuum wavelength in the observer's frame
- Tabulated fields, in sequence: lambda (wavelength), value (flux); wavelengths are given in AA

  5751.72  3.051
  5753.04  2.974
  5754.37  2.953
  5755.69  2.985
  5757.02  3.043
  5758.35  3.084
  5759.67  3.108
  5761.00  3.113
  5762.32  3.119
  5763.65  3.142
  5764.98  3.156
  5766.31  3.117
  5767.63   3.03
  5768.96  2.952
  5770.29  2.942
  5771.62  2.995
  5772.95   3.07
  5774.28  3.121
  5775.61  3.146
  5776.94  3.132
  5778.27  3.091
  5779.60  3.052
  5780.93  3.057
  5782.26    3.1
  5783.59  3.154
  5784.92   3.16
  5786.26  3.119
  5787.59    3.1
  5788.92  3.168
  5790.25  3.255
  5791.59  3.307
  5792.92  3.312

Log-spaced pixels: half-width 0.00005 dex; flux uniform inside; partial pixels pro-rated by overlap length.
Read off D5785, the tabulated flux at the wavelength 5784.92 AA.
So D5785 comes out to 3.16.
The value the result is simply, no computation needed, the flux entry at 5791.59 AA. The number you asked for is 3.307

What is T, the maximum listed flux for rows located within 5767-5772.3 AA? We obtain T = 3.03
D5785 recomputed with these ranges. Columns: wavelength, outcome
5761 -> 3.113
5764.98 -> 3.156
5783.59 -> 3.154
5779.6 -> 3.052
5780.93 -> 3.057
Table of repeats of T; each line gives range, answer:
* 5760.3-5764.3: 3.142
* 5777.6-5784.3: 3.154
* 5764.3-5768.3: 3.156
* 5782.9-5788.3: 3.16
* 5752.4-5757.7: 3.043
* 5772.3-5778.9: 3.146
